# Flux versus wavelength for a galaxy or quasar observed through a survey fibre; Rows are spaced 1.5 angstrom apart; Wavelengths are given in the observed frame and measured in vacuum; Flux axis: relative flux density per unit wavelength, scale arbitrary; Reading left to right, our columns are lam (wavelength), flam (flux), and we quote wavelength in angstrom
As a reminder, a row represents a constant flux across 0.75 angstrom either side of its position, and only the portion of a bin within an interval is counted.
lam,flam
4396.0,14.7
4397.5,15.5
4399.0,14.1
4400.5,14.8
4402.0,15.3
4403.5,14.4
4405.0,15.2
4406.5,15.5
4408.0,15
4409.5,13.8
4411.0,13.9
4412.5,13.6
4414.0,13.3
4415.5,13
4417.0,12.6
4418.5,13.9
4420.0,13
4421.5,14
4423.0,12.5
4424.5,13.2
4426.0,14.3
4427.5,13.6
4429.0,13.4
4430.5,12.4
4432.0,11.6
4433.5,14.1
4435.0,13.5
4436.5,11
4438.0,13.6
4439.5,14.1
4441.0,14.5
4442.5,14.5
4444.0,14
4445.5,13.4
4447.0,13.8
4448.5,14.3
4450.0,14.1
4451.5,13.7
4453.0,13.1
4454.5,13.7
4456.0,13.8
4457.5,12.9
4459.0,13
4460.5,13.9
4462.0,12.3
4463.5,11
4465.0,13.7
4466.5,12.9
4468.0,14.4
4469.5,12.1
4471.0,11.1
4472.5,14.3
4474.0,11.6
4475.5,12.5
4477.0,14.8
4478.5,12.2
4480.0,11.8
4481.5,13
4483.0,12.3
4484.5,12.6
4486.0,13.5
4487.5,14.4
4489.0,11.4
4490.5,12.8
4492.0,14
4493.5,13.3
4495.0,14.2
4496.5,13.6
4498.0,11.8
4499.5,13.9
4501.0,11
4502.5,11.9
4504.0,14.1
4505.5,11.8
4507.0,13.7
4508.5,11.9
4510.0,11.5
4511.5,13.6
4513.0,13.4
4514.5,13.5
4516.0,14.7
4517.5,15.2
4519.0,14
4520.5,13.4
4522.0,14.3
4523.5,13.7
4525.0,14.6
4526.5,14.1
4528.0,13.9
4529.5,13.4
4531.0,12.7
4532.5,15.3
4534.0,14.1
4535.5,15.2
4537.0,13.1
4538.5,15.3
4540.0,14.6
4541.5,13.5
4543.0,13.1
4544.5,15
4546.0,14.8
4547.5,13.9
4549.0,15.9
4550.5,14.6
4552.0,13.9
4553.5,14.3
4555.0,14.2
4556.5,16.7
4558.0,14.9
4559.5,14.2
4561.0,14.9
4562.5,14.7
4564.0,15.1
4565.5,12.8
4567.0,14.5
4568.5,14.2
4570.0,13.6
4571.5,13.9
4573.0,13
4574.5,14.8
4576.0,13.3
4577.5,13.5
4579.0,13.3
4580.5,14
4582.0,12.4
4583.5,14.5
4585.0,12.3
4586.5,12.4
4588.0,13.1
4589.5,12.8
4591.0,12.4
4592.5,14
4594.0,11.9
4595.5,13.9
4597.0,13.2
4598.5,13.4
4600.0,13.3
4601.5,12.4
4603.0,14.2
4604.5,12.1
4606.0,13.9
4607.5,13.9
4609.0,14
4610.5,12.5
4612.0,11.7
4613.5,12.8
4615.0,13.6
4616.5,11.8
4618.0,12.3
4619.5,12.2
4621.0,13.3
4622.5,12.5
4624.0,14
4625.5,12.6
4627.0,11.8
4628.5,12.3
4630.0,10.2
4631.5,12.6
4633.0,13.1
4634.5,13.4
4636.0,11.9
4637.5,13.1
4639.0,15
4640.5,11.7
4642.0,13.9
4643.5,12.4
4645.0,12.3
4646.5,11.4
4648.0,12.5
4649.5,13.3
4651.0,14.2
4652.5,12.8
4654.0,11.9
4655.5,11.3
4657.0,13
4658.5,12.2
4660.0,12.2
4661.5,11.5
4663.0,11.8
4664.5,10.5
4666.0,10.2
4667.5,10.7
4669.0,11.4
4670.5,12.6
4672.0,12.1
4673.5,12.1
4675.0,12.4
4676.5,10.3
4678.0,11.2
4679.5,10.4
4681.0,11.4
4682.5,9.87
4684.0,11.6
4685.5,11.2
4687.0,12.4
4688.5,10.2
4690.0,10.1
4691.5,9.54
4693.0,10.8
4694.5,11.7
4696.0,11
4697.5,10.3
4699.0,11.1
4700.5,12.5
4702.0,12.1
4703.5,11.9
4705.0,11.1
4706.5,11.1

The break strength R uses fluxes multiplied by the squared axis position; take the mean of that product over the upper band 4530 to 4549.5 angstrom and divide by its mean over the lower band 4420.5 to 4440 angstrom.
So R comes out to 1.1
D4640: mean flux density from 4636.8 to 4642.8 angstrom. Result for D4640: 13.4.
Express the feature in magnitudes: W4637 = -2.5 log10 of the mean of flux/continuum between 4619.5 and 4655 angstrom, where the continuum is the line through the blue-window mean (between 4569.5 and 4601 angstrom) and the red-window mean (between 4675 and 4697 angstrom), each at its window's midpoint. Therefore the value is -0.06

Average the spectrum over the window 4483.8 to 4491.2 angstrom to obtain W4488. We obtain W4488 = 12.9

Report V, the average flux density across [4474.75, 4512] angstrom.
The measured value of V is 12.9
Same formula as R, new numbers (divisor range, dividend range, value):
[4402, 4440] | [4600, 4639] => 1.03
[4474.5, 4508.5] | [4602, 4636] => 1.04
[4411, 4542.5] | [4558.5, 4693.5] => 1.01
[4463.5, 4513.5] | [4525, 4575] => 1.14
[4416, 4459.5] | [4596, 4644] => 1.04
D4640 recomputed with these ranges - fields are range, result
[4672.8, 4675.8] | 12.2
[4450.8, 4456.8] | 13.6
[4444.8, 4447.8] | 13.6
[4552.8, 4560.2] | 14.9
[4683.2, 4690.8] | 11.1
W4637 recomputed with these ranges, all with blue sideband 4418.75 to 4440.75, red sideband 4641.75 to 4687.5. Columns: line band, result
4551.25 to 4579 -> -0.148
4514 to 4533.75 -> -0.115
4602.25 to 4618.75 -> -0.073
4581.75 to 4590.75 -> -0.055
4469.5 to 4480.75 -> 0.031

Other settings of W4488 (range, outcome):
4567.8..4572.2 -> 13.9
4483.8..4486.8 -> 13.1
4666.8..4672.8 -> 11.7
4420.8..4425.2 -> 13.2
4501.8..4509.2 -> 12.7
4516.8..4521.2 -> 14.2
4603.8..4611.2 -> 13.3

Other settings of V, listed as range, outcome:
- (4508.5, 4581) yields 14.1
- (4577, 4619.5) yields 13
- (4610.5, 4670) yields 12.3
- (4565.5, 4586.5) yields 13.6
